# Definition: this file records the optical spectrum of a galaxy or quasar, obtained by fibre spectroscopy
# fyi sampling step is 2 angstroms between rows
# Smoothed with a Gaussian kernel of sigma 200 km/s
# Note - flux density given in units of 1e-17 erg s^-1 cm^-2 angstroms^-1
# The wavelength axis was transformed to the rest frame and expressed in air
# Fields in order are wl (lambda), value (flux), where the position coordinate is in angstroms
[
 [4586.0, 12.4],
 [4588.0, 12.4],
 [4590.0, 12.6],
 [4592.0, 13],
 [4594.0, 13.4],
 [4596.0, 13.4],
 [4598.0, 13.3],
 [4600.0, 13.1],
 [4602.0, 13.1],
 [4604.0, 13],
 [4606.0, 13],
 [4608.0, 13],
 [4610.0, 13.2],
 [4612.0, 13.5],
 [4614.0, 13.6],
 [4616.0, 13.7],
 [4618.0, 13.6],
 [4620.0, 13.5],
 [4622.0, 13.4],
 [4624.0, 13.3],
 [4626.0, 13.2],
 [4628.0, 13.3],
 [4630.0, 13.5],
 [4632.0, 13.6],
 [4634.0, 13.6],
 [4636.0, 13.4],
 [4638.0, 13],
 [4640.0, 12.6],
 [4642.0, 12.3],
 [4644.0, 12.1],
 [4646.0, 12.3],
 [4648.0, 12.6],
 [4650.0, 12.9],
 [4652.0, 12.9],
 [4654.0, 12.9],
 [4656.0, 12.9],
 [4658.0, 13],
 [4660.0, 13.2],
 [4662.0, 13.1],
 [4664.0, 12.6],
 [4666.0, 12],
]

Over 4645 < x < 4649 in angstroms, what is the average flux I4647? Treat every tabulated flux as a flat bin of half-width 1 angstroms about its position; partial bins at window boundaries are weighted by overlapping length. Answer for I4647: 12.4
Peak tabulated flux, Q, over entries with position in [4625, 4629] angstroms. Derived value 13.3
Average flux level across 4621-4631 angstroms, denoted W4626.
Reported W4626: 13.3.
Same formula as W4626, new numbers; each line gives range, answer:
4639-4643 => 12.4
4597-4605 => 13.1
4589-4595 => 13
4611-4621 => 13.6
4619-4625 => 13.4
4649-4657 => 12.9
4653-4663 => 13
